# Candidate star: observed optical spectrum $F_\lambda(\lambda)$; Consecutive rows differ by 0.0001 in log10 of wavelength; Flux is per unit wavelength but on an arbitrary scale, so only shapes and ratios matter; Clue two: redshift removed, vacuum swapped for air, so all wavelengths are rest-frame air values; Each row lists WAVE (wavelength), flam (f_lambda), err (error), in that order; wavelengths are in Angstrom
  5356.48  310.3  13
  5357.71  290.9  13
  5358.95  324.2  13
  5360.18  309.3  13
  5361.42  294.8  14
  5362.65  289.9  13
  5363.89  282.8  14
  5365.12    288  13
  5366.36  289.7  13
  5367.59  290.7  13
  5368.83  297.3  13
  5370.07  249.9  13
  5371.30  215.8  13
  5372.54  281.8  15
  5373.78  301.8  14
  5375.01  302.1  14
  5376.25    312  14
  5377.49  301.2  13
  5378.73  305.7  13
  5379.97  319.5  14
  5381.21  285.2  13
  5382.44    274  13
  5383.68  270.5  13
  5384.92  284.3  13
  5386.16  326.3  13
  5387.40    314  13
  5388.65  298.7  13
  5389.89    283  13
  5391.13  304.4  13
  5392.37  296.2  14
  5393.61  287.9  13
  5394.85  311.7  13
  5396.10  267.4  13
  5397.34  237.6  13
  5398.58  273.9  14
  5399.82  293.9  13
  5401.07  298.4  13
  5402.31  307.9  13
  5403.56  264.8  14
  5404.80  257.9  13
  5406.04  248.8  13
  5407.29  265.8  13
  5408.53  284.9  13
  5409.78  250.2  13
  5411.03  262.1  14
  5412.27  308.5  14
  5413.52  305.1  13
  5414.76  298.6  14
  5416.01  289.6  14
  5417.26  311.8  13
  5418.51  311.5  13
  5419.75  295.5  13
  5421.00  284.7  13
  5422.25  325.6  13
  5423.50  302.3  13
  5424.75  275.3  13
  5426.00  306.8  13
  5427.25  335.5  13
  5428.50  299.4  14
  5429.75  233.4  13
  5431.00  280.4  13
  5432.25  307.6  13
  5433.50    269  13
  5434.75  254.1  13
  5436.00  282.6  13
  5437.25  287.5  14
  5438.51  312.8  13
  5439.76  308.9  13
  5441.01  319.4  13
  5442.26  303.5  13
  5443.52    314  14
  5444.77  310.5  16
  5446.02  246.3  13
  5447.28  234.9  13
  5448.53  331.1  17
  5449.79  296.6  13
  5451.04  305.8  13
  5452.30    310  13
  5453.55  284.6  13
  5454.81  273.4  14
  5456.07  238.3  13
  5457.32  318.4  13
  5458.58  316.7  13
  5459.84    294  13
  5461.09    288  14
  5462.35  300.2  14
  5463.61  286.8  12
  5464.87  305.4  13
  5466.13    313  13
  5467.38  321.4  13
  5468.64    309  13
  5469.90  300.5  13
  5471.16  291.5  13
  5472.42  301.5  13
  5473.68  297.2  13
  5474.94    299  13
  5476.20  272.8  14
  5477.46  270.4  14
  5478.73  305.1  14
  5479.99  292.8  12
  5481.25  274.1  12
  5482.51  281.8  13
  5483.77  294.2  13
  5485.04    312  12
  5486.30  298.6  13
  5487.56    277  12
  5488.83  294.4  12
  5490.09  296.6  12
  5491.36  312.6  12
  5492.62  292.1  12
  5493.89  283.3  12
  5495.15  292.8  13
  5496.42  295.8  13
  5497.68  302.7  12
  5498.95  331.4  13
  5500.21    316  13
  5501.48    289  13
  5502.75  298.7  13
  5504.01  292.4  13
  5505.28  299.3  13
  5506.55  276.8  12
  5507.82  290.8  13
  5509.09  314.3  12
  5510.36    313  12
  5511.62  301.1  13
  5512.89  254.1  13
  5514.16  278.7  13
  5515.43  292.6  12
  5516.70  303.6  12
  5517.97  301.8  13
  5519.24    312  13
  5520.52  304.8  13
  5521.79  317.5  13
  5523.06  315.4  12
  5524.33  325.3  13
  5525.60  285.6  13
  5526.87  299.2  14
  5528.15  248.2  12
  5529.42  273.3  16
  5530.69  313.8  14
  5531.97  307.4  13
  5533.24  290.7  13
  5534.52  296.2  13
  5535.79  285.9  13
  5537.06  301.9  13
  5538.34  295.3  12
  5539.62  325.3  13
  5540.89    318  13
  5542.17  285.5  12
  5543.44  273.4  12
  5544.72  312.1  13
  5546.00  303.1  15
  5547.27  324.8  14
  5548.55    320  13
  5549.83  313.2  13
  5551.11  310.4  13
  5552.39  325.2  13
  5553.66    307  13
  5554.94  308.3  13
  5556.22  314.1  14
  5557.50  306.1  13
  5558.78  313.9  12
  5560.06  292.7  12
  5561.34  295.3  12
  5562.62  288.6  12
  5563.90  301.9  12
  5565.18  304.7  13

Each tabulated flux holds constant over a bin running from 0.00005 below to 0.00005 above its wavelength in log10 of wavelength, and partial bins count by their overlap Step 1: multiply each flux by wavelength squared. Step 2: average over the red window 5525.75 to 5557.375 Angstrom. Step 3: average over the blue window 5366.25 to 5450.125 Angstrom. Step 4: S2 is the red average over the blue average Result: 1.10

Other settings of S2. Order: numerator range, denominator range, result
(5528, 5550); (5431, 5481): 1.05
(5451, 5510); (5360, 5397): 1.06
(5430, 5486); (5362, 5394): 1.04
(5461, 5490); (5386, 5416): 1.07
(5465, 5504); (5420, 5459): 1.03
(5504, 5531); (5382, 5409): 1.09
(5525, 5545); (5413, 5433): 1.03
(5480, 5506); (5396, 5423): 1.08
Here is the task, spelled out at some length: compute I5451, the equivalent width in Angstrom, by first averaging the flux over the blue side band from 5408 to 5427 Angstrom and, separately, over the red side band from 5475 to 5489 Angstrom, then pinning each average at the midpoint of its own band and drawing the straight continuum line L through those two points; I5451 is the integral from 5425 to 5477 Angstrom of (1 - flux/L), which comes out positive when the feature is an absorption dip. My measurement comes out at -0.42 Angstrom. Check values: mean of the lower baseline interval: 295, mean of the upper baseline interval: 289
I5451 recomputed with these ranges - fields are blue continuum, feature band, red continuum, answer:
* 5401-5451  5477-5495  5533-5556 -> 0.4 Angstrom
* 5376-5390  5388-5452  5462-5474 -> 2.3 Angstrom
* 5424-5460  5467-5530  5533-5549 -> 0.4 Angstrom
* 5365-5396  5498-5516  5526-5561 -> 0.2 Angstrom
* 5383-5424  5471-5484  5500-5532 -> 0.2 Angstrom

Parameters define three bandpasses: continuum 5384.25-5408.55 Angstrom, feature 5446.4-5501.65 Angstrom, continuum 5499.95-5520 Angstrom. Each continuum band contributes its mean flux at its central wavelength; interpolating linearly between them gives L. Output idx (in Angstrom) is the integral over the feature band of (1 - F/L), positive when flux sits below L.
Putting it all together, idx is -0.6 Angstrom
